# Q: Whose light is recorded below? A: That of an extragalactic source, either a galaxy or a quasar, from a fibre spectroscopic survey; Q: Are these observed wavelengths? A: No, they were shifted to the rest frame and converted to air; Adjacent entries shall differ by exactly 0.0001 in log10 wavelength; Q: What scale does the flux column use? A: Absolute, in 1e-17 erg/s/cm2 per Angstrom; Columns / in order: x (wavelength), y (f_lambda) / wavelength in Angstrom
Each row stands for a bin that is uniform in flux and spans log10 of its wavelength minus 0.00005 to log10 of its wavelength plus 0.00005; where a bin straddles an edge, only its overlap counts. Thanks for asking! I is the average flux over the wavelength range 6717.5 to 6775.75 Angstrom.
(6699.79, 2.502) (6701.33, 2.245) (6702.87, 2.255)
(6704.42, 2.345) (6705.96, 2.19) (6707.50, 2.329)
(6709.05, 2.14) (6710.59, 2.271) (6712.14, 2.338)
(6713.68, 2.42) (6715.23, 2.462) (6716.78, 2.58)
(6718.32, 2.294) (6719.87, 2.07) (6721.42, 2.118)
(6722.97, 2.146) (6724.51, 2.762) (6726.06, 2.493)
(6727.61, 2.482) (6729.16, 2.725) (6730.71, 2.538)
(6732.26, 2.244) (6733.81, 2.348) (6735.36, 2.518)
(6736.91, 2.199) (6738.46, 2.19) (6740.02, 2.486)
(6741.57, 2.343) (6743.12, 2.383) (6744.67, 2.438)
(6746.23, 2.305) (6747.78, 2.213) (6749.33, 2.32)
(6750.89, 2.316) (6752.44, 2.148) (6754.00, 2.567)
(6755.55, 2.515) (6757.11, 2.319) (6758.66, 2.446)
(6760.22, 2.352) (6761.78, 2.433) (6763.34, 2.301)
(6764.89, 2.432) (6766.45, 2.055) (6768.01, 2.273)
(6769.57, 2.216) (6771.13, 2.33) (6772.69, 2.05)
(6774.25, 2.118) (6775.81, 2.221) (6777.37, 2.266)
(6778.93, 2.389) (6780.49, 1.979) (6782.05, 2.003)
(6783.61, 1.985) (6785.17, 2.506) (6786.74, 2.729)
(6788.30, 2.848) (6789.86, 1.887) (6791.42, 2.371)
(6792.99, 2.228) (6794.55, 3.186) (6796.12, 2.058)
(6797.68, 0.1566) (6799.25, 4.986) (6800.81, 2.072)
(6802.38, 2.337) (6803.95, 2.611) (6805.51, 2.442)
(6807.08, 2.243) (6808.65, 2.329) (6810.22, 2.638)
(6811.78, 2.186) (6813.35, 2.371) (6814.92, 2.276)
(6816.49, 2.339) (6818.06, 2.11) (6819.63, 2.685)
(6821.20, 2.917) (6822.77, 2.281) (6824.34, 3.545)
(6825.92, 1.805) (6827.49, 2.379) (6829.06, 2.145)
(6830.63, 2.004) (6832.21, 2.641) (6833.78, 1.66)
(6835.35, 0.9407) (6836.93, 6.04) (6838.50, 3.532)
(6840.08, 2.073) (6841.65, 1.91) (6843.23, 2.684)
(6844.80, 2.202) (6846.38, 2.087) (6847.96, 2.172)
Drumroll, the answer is 2.34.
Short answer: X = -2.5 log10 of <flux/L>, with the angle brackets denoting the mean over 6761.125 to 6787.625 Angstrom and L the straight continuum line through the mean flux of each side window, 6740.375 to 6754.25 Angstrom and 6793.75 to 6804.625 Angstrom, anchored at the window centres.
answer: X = 0.07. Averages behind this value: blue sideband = 2.33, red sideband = 2.48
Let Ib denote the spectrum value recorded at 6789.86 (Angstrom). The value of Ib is 1.887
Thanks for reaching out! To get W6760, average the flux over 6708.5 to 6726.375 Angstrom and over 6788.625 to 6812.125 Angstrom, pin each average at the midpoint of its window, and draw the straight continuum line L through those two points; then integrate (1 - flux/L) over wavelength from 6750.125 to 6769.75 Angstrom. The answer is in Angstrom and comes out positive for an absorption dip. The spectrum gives 0.24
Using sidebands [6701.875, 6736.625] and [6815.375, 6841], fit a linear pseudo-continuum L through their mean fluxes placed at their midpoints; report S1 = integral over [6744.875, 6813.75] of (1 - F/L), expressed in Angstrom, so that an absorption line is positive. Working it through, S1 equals 3.8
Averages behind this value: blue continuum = 2.36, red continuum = 2.56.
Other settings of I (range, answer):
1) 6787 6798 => 2.22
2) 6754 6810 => 2.34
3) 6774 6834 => 2.37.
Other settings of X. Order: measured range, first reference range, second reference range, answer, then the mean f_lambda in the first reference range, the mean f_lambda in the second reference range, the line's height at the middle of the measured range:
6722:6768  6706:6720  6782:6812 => -0.01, 2.33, 2.4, 2.36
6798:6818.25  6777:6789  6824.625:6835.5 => -0.14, 2.34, 2.07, 2.2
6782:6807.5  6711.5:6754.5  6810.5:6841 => 0.03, 2.37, 2.52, 2.47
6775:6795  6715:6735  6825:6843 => 0.05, 2.41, 2.48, 2.45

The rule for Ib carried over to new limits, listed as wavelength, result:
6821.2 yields 2.917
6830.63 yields 2.004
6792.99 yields 2.228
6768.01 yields 2.273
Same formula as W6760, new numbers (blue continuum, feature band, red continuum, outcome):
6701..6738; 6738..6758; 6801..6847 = 0.3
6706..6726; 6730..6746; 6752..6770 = -0.2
